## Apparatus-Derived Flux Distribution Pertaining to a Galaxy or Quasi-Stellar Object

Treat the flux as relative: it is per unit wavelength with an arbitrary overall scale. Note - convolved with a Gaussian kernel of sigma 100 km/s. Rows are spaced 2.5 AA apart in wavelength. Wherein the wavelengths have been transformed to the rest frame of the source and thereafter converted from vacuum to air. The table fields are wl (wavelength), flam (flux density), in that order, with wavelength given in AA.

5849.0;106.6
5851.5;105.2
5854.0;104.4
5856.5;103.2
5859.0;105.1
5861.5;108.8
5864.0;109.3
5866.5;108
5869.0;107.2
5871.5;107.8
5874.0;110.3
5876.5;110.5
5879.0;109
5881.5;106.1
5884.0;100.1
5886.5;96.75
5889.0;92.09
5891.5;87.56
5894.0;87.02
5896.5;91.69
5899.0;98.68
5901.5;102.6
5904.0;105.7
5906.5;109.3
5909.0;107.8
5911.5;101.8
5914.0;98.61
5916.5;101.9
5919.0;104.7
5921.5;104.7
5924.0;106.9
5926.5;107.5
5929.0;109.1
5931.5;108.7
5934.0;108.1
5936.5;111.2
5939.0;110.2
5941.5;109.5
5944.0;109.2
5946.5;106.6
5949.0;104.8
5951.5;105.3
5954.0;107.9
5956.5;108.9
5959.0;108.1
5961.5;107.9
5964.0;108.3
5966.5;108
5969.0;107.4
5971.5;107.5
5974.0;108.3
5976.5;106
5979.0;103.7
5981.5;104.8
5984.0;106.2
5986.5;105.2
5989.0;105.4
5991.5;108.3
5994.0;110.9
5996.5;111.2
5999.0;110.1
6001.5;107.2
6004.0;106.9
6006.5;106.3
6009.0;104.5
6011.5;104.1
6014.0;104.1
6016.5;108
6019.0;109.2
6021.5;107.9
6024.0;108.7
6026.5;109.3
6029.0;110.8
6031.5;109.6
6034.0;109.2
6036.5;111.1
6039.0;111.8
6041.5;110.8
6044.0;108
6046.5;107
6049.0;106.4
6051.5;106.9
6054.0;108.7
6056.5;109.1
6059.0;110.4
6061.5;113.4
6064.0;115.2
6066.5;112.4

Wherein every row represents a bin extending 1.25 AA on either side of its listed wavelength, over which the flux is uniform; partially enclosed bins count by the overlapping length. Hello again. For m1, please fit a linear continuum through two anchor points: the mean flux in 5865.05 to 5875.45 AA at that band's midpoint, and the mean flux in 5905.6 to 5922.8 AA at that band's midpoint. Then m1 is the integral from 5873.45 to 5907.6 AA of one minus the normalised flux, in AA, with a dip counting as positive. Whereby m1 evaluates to 2.0 AA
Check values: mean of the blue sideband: 108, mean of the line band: 100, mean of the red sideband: 104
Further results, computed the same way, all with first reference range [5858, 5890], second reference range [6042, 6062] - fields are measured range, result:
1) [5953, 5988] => 0.08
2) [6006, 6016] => 0.28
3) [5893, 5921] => 1.33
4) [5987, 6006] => -0.12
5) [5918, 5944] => -0.39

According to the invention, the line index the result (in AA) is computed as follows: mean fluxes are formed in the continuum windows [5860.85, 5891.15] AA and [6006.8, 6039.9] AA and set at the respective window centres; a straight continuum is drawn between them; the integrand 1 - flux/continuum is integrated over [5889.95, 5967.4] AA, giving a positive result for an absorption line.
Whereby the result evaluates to 1.0 AA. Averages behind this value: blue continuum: 105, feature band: 105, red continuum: 108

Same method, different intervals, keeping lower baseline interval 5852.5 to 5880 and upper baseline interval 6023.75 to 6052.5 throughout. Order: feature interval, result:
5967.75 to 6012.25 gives 0.7 AA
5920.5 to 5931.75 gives 0.1 AA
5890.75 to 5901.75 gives 1.5 AA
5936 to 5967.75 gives 0.1 AA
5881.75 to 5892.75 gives 1.3 AA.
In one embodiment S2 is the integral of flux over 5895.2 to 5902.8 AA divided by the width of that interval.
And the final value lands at 97.6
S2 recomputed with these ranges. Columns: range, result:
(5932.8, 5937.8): 110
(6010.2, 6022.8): 107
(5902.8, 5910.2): 108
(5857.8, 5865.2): 108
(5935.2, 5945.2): 110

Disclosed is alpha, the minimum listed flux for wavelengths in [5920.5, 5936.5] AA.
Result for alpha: 104.7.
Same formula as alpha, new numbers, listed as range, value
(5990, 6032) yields 104.1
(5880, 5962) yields 87.02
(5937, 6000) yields 103.7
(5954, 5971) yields 107.4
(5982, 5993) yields 105.2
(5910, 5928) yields 98.61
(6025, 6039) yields 109.2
